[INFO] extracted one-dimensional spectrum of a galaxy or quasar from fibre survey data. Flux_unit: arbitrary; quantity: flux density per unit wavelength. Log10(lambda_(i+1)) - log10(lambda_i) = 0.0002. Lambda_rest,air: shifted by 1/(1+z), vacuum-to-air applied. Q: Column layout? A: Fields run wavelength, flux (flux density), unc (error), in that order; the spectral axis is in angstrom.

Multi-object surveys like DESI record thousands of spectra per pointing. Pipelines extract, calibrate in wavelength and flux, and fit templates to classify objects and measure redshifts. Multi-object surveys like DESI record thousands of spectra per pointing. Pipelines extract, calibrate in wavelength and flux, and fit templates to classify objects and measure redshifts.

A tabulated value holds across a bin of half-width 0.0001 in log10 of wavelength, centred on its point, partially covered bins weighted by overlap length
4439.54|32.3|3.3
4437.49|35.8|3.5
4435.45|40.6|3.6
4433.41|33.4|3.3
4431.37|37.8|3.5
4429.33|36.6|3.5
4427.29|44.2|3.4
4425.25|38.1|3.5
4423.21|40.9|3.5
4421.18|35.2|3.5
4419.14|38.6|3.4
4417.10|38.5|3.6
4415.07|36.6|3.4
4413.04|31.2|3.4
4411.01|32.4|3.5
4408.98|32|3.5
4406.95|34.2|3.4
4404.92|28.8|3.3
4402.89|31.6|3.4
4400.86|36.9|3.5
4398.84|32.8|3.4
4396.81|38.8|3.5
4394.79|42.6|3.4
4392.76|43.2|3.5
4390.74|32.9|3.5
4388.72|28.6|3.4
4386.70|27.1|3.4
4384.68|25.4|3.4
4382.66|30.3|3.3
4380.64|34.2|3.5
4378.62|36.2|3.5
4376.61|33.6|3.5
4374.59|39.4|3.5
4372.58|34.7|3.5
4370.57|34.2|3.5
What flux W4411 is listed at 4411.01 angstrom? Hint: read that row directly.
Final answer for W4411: 32.4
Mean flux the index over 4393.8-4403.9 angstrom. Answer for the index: 36.5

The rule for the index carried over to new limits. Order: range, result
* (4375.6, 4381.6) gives 34.7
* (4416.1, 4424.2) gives 38.3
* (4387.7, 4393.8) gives 34.9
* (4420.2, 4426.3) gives 38.1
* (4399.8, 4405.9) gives 32.5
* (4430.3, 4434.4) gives 35.6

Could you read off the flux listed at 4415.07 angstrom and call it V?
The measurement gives 36.6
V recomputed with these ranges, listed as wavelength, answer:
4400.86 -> 36.9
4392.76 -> 43.2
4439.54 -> 32.3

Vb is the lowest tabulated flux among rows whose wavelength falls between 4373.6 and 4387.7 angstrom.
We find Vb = 25.4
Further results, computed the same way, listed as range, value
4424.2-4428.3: 38.1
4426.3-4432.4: 36.6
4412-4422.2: 31.2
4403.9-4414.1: 28.8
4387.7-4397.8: 28.6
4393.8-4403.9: 31.6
